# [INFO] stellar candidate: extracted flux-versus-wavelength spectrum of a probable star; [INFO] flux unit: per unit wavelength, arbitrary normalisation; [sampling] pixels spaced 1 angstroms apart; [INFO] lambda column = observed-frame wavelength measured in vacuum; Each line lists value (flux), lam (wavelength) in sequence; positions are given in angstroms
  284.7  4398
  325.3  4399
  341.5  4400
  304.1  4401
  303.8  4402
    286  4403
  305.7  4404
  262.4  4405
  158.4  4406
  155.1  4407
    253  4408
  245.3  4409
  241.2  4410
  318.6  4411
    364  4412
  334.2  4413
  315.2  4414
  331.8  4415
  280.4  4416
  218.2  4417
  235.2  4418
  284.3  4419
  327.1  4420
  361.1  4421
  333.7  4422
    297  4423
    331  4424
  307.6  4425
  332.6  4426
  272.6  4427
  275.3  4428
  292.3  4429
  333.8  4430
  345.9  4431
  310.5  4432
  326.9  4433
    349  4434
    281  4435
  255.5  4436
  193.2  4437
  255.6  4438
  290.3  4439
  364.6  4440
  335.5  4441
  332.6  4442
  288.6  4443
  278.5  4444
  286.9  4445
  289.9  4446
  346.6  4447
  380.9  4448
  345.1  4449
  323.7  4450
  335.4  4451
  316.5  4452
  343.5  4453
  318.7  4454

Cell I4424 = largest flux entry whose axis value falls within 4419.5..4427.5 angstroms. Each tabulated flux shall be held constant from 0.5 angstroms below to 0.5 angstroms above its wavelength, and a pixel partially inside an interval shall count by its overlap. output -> 361.1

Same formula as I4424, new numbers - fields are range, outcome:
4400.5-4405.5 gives 305.7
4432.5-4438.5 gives 349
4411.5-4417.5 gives 364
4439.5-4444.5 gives 364.6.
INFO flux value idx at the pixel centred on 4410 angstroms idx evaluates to 241.2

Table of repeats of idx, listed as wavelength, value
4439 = 290.3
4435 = 281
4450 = 323.7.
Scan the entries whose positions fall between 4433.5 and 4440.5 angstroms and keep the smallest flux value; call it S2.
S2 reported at 193.2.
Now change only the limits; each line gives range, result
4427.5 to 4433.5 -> 275.3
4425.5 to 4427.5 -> 272.6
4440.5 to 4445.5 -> 278.5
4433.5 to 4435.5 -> 281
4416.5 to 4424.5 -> 218.2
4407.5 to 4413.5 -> 241.2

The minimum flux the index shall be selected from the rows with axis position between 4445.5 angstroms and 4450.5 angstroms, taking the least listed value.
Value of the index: 289.9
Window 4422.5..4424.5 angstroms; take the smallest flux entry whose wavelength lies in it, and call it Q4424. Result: 297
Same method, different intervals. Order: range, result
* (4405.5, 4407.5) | 155.1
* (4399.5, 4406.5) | 158.4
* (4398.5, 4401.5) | 304.1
